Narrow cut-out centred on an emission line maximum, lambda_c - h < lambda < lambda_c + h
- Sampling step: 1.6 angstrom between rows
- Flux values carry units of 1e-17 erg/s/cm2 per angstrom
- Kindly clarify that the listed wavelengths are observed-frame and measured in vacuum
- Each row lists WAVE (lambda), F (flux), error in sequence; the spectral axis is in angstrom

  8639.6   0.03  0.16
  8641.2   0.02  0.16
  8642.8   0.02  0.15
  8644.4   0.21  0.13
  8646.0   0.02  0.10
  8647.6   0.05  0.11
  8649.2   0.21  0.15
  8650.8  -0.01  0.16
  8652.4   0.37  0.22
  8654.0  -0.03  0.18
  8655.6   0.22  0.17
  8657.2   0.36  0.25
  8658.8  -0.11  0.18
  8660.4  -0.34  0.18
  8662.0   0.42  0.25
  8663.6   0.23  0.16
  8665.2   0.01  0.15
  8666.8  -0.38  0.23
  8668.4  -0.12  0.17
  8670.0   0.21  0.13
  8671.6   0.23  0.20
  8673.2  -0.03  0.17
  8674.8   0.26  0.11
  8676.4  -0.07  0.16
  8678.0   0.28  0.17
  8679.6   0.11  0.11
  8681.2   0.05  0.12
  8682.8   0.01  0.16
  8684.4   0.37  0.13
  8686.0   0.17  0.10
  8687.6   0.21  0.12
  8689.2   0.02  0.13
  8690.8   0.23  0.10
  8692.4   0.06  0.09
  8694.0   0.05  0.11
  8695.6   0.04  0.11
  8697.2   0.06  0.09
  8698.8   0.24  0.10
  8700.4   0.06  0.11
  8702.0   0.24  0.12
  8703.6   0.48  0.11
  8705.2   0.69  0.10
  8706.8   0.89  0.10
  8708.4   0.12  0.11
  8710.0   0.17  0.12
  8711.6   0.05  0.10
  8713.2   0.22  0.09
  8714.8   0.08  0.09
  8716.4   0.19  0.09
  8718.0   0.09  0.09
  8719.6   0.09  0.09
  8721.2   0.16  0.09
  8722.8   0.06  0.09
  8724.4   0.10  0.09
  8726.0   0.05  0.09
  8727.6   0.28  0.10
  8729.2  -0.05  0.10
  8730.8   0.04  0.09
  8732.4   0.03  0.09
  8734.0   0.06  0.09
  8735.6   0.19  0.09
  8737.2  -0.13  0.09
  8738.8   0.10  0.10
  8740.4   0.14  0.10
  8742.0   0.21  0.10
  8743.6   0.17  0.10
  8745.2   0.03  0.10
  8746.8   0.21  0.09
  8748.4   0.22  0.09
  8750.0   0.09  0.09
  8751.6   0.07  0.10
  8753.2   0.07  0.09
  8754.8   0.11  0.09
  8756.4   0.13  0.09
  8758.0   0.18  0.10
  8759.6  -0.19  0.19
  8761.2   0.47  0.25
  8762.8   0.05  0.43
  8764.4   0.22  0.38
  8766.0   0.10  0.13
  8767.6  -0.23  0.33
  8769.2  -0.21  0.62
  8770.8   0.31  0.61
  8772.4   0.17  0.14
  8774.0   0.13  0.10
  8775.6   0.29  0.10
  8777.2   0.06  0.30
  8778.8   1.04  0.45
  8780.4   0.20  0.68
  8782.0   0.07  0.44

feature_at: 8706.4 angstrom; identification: H-beta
